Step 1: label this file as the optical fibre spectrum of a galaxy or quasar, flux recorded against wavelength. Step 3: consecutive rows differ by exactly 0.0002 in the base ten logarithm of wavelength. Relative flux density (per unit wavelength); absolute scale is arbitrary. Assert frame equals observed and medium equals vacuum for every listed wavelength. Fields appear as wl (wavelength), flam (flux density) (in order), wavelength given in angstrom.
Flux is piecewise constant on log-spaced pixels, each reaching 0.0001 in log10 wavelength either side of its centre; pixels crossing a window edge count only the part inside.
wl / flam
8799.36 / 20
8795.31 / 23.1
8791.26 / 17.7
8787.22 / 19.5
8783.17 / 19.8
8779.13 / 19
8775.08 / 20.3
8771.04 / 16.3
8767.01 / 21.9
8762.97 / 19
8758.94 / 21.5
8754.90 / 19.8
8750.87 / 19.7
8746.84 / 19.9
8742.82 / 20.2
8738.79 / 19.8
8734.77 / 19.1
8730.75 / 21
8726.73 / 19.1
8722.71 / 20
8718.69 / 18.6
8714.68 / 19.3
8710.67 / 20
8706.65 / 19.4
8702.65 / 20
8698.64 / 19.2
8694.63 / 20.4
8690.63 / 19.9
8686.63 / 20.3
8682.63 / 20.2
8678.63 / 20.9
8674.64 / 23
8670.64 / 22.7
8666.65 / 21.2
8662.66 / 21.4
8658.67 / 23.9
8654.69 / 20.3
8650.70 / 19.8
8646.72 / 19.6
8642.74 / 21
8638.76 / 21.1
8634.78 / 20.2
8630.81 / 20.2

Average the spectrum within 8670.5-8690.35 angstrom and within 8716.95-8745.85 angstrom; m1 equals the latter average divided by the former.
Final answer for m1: 0.93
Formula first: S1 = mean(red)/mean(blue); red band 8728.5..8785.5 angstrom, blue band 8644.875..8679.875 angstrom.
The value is 0.92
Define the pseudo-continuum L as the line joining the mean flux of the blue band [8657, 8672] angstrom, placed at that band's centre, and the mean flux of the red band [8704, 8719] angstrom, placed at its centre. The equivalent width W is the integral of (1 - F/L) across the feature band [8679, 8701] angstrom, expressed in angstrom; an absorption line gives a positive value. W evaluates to 0.7 angstrom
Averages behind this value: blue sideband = 22.2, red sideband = 19.4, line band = 20.1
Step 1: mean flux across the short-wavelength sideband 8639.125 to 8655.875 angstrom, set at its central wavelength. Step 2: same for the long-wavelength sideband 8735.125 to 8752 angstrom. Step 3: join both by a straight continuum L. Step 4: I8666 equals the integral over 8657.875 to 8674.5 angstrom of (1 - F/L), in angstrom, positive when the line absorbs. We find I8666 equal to -1.7 angstrom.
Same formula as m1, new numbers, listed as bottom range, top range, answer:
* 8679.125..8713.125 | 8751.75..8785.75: 0.99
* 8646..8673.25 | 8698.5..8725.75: 0.91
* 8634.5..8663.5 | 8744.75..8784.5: 0.94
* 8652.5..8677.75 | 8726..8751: 0.90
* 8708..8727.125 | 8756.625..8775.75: 1.02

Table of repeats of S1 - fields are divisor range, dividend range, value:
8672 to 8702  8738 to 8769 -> 0.98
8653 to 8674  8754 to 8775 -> 0.90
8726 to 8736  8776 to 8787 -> 0.98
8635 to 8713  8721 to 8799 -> 0.96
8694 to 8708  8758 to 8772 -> 1.01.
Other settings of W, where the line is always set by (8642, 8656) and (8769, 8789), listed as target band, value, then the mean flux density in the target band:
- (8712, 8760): -1.1 angstrom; 19.8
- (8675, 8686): -0.6 angstrom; 20.9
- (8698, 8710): 0.0 angstrom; 19.6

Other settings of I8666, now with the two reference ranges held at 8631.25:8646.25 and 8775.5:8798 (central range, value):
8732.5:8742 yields 0.24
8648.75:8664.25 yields -0.64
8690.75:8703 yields 0.27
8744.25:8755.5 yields 0.12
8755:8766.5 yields -0.23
